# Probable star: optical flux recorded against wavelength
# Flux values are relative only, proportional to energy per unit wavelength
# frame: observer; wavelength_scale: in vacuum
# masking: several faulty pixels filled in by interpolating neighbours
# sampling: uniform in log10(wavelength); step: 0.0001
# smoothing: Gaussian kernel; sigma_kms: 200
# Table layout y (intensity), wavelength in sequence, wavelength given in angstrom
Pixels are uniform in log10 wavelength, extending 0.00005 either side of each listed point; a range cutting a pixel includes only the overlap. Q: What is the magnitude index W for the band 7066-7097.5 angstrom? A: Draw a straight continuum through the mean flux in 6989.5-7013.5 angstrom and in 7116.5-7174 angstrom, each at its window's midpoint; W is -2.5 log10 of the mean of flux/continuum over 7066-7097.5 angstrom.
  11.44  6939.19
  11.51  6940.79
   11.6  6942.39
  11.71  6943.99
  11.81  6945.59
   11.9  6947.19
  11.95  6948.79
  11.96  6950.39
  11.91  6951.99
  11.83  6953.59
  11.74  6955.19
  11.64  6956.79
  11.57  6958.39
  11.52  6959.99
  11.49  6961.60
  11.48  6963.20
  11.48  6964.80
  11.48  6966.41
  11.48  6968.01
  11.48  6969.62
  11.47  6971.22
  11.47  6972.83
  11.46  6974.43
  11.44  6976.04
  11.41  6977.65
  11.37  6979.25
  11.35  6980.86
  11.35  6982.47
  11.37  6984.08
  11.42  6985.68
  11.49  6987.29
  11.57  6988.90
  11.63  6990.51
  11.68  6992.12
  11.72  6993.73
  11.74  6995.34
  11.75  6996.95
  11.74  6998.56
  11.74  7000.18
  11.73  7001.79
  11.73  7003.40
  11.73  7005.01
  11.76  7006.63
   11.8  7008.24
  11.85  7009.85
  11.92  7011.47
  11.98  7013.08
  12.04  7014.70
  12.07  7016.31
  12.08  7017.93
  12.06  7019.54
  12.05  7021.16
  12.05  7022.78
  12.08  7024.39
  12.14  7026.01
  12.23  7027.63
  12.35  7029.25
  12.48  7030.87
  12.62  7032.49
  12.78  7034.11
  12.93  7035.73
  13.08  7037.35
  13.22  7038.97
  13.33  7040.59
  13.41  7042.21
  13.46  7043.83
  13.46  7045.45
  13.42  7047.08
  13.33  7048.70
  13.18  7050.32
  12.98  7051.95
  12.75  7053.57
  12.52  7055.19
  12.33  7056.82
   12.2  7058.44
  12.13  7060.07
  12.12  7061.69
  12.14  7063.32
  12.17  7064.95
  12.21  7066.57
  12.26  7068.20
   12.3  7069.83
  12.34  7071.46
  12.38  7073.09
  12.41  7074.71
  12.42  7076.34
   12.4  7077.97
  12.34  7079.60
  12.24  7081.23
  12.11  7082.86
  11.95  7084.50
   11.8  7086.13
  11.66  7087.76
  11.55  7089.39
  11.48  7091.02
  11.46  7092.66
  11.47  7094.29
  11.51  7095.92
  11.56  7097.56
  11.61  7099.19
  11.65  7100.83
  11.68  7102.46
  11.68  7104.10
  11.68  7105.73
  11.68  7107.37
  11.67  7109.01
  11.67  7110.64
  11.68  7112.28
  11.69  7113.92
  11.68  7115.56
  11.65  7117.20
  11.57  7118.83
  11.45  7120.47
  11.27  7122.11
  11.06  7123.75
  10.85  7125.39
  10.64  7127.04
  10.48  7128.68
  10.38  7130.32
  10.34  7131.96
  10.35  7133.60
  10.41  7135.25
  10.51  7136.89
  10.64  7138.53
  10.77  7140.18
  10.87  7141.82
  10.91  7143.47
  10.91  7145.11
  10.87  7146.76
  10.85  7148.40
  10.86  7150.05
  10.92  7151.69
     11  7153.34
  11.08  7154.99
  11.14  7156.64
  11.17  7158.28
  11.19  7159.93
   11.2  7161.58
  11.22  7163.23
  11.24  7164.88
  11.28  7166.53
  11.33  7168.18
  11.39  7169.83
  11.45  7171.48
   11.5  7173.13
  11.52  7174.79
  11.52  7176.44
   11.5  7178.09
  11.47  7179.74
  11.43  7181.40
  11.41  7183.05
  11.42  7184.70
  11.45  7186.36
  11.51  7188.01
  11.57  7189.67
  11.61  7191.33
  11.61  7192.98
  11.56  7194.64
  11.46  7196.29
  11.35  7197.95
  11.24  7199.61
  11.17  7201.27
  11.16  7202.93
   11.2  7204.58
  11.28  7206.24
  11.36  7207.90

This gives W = -0.06 mag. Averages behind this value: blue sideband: 11.8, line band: 12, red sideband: 11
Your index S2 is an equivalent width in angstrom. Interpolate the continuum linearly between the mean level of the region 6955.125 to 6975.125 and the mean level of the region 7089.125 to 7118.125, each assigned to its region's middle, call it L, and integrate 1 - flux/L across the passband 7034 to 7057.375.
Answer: -3.07 angstrom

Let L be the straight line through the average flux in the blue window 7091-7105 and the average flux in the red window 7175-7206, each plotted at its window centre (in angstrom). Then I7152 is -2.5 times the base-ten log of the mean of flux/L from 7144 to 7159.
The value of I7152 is 0.05 mag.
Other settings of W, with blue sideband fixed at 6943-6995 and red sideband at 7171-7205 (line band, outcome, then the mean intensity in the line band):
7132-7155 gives 0.07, 10.8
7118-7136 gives 0.07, 10.8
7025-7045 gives -0.12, 12.8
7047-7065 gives -0.10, 12.6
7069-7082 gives -0.08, 12.4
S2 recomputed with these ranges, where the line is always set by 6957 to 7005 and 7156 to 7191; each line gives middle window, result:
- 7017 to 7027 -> -0.5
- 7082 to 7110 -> -0.5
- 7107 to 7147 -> 1.4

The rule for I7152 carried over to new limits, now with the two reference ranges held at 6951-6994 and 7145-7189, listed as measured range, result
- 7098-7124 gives -0.025 mag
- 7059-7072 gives -0.074 mag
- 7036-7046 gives -0.165 mag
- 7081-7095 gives -0.033 mag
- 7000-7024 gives -0.041 mag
